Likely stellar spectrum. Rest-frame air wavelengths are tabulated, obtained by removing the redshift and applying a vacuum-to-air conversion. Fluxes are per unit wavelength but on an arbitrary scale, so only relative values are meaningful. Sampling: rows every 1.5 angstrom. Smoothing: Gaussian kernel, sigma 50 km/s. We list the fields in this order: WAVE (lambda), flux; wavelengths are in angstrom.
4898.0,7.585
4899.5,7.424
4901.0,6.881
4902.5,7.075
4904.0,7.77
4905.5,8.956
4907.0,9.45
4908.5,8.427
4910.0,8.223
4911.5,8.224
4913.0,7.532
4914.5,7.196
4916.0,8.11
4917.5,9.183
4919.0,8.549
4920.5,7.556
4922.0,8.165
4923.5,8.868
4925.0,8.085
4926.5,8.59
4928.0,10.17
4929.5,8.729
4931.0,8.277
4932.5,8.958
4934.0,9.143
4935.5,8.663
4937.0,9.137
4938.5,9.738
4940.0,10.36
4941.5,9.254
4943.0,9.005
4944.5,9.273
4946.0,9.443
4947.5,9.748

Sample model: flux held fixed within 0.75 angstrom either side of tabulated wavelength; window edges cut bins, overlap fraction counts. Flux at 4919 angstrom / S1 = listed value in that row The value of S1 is 8.549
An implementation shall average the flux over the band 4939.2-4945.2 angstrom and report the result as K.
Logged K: 9.48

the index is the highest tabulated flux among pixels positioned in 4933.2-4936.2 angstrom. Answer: 9.143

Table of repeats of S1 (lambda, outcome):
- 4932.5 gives 8.958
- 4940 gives 10.36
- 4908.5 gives 8.427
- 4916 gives 8.11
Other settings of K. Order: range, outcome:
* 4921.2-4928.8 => 8.77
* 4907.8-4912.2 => 8.29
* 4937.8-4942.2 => 9.79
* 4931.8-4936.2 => 8.92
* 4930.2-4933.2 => 8.61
